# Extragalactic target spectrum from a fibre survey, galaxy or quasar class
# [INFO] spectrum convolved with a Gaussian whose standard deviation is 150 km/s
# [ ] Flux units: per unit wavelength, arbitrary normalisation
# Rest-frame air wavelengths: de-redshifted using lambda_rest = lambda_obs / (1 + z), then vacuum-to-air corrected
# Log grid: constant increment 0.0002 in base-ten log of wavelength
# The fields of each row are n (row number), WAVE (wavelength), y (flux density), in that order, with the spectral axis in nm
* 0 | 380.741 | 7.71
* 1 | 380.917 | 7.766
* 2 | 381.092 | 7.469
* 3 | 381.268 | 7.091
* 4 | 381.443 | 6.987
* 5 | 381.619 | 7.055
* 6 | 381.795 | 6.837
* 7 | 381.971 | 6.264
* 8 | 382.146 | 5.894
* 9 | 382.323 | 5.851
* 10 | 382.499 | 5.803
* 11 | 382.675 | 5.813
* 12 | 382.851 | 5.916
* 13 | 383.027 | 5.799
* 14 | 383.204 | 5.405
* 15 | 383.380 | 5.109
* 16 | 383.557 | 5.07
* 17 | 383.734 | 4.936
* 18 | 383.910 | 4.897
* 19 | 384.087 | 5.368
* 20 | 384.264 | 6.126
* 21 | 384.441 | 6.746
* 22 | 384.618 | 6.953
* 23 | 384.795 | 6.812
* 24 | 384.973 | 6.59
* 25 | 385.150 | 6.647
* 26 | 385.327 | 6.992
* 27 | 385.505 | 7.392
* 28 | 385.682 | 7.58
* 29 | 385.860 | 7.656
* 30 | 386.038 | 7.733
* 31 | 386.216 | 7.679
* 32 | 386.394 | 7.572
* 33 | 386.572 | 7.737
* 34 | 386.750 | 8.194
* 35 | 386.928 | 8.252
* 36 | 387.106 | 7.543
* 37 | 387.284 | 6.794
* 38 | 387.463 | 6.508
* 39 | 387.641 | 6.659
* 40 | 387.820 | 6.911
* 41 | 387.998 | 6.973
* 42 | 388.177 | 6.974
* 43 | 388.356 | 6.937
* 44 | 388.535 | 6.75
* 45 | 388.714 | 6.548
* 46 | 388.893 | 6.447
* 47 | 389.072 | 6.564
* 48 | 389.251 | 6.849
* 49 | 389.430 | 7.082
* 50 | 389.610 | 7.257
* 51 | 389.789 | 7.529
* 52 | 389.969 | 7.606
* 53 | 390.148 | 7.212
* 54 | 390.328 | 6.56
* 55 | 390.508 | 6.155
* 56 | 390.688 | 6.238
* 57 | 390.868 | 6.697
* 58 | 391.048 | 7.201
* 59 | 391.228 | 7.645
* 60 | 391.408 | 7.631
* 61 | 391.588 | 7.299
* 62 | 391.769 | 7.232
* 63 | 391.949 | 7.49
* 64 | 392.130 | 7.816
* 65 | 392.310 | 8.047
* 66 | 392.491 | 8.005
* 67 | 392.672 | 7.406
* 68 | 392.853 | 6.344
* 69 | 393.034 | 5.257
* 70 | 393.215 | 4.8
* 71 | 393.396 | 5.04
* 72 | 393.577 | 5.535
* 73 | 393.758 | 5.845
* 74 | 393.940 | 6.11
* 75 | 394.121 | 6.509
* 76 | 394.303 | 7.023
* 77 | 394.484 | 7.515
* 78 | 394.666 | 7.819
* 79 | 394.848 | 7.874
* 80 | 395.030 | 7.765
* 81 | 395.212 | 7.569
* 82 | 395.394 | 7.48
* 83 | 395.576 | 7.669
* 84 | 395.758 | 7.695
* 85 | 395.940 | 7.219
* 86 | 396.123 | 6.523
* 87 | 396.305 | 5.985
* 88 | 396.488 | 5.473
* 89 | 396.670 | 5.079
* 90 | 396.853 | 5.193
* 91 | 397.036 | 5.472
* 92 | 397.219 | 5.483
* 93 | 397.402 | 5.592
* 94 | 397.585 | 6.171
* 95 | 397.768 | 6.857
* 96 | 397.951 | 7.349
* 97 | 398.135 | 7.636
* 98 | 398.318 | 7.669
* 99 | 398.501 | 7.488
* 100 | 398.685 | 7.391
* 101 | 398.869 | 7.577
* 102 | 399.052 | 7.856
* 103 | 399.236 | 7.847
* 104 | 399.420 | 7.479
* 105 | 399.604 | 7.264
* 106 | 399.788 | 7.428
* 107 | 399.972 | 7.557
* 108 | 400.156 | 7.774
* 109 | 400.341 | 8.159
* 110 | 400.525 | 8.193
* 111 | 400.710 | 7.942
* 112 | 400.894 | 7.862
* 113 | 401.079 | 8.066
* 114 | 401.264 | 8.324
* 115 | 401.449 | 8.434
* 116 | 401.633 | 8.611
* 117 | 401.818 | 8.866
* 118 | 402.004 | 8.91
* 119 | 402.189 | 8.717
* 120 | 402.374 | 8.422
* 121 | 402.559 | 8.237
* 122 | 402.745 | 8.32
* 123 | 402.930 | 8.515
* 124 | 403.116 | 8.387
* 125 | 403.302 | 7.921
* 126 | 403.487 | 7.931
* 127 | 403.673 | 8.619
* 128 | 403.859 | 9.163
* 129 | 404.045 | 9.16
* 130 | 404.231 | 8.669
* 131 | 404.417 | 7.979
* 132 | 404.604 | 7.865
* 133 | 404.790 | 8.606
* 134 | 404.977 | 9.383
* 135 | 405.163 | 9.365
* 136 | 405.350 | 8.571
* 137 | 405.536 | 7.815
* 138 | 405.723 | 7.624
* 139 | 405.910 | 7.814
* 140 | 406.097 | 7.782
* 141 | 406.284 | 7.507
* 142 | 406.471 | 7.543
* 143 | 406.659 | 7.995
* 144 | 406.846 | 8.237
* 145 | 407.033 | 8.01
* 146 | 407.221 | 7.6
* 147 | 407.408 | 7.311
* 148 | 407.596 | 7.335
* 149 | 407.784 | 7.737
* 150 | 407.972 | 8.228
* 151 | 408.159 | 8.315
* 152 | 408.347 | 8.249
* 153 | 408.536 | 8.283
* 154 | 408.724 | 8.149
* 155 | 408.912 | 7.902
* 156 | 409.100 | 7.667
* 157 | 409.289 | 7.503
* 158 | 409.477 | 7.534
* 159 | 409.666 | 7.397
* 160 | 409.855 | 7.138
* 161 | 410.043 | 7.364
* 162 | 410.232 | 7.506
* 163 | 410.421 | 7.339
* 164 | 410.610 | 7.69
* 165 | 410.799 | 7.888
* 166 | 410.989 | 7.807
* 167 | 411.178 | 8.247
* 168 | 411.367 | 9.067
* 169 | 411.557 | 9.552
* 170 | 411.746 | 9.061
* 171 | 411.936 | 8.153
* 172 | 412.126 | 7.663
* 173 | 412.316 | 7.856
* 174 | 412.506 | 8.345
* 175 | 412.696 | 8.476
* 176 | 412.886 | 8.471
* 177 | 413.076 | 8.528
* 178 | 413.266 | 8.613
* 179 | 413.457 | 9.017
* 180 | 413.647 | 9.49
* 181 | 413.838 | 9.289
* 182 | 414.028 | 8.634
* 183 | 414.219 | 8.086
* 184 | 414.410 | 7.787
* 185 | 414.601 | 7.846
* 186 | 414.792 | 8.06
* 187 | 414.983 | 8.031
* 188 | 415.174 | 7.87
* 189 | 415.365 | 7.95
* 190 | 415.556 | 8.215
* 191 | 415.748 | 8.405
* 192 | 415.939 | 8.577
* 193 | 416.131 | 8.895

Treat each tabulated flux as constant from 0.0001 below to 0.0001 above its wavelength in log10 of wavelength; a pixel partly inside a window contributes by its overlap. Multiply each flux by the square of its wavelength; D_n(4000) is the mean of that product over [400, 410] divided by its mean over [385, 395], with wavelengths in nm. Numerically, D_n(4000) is 1.3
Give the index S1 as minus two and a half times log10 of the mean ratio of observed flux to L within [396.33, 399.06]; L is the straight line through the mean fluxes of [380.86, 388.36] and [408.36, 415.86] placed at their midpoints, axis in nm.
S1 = 0.14 mag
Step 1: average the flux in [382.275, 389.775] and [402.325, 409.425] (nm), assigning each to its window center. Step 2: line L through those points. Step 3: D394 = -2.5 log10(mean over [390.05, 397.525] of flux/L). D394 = 0.08 mag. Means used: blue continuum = 6.67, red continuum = 8.14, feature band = 6.69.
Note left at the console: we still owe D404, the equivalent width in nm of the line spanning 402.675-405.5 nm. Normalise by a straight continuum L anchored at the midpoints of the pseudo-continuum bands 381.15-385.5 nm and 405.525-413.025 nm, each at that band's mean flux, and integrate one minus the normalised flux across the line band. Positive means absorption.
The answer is -0.362 nm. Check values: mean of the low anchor 6.16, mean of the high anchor 7.93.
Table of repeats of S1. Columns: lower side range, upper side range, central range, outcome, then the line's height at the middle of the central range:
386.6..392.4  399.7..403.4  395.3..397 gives 0.20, 7.73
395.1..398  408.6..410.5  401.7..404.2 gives -0.22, 6.98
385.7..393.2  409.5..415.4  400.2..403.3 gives -0.09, 7.7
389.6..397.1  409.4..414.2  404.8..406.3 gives -0.07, 7.76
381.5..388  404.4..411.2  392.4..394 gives 0.17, 7.07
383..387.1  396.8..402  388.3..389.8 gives 0.01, 6.91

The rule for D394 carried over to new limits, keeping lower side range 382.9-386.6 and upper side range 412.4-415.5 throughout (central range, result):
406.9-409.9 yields 0.03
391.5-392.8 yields -0.09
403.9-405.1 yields -0.12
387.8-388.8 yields -0.02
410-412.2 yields 0.01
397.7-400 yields -0.01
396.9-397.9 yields 0.23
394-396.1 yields -0.04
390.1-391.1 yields 0.04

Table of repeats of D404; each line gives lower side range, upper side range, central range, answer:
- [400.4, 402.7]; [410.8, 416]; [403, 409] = 0.16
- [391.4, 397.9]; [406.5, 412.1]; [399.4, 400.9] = -0.13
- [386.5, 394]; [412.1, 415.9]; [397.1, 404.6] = -0.33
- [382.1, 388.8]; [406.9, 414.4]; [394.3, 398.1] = 0.28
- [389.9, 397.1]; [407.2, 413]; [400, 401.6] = -0.17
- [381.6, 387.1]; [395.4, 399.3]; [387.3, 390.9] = -0.11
